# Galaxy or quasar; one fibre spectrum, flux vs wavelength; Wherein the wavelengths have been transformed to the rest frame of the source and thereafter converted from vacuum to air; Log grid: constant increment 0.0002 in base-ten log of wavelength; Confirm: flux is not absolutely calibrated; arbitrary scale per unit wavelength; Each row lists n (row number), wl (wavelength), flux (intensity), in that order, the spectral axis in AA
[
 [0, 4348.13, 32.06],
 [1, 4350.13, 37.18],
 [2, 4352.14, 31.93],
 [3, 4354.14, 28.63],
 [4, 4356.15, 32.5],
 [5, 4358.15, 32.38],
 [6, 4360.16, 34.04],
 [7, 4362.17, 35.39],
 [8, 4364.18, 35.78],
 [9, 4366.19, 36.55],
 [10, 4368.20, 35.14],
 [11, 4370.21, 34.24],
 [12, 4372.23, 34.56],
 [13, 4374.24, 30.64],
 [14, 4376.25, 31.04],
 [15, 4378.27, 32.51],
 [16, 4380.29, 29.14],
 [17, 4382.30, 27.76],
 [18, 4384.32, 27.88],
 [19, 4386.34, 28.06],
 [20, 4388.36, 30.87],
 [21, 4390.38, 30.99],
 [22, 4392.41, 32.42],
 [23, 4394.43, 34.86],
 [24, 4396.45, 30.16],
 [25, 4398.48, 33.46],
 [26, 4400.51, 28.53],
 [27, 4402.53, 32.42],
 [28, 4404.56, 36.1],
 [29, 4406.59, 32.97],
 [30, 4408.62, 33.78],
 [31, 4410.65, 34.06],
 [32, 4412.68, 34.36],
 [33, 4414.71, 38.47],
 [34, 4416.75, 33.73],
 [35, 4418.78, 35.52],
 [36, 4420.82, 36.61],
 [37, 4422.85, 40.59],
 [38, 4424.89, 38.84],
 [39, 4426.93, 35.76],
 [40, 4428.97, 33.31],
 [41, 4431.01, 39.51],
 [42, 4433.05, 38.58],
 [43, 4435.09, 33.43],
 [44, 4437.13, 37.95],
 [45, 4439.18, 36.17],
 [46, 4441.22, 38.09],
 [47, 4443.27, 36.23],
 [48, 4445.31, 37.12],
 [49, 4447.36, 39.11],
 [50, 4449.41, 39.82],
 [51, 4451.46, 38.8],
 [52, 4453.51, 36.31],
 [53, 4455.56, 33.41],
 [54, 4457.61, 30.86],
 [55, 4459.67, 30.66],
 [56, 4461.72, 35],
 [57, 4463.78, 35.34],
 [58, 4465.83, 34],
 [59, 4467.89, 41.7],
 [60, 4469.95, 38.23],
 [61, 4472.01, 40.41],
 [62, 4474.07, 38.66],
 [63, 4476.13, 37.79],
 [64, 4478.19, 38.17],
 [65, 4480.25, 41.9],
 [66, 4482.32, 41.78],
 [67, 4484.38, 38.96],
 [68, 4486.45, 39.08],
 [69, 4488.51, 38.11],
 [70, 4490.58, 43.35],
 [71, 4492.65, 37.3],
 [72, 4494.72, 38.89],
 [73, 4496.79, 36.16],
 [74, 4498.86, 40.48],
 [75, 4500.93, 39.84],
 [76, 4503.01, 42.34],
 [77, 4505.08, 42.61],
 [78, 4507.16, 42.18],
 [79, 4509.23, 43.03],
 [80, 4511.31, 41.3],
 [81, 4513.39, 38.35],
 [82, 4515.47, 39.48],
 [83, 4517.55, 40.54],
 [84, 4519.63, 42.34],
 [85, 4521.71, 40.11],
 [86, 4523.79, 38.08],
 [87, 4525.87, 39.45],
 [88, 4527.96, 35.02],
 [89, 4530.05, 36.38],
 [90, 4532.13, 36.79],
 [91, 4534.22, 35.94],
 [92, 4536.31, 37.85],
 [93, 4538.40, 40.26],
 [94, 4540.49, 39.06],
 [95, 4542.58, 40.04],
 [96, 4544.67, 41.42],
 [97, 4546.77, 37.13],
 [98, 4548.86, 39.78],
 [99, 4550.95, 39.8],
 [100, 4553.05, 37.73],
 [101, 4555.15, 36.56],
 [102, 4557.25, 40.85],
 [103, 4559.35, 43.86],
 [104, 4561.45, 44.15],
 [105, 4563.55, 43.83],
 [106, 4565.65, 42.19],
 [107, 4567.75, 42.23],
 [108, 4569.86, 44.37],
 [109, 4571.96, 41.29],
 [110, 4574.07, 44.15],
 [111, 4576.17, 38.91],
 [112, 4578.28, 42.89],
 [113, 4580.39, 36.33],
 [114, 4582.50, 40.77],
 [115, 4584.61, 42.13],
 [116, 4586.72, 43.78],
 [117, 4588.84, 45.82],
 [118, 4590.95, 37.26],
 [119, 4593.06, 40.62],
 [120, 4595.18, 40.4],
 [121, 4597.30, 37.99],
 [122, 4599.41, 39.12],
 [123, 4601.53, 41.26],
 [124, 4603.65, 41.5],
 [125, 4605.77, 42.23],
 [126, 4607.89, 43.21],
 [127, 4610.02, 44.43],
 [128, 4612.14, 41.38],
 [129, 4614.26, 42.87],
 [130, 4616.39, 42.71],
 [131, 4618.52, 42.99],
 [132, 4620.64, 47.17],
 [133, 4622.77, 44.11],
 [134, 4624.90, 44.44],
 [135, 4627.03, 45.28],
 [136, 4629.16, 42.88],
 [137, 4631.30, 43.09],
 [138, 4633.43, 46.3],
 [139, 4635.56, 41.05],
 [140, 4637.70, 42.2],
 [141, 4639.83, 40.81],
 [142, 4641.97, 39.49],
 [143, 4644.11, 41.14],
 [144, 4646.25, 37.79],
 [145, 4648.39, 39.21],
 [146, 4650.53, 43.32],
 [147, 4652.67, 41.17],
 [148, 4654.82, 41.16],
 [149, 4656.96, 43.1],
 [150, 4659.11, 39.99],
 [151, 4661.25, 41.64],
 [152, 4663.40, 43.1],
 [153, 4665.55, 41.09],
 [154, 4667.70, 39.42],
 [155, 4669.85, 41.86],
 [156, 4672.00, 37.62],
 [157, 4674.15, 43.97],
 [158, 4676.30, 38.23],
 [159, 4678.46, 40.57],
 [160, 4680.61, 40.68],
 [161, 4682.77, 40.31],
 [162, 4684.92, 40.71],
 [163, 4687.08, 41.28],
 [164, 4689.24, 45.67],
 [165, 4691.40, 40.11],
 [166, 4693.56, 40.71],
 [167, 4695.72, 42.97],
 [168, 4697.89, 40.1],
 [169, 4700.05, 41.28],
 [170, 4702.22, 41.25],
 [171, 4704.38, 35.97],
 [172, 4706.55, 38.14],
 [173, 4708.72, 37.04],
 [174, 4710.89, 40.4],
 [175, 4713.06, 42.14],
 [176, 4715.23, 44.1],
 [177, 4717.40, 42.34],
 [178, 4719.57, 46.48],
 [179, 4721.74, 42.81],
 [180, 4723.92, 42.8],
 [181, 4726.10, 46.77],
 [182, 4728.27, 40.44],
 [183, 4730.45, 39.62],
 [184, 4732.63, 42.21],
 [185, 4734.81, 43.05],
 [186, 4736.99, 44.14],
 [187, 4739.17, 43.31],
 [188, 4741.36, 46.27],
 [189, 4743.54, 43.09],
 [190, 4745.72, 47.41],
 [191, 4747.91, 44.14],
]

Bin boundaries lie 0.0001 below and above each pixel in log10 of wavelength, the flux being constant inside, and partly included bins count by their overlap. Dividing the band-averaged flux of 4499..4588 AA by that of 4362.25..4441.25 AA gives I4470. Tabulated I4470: 1.19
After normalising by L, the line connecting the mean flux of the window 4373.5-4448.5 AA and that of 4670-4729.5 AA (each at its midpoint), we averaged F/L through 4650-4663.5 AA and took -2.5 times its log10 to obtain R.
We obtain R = -0.04 mag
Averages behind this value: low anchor 34.1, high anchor 41.3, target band 41.8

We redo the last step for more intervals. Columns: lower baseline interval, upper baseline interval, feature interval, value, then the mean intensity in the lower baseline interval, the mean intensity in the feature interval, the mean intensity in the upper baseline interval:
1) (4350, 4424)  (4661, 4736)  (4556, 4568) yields -0.14 mag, 33.1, 42.8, 41.3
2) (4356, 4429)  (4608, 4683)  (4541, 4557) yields -0.01 mag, 33.4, 39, 41.9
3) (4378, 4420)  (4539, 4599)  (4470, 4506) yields -0.08 mag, 32.3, 39.7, 40.9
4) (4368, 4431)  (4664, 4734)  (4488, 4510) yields -0.13 mag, 33.3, 40.4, 41.2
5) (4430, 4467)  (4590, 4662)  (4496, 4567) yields -0.03 mag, 36.2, 39.9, 41.9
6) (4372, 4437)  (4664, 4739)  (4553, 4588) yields -0.10 mag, 33.5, 41.7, 41.4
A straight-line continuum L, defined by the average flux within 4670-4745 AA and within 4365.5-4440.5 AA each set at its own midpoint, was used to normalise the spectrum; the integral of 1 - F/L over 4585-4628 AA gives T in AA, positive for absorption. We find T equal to -3.7 AA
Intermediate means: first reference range 33.8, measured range 42.4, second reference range 41.7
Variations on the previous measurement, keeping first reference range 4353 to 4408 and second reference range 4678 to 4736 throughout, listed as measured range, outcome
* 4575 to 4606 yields -2.1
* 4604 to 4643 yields -4.0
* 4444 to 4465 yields -0.8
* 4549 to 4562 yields -1.1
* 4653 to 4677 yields -0.5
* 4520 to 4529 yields -0.5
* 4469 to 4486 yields -2.2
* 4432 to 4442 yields -0.9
